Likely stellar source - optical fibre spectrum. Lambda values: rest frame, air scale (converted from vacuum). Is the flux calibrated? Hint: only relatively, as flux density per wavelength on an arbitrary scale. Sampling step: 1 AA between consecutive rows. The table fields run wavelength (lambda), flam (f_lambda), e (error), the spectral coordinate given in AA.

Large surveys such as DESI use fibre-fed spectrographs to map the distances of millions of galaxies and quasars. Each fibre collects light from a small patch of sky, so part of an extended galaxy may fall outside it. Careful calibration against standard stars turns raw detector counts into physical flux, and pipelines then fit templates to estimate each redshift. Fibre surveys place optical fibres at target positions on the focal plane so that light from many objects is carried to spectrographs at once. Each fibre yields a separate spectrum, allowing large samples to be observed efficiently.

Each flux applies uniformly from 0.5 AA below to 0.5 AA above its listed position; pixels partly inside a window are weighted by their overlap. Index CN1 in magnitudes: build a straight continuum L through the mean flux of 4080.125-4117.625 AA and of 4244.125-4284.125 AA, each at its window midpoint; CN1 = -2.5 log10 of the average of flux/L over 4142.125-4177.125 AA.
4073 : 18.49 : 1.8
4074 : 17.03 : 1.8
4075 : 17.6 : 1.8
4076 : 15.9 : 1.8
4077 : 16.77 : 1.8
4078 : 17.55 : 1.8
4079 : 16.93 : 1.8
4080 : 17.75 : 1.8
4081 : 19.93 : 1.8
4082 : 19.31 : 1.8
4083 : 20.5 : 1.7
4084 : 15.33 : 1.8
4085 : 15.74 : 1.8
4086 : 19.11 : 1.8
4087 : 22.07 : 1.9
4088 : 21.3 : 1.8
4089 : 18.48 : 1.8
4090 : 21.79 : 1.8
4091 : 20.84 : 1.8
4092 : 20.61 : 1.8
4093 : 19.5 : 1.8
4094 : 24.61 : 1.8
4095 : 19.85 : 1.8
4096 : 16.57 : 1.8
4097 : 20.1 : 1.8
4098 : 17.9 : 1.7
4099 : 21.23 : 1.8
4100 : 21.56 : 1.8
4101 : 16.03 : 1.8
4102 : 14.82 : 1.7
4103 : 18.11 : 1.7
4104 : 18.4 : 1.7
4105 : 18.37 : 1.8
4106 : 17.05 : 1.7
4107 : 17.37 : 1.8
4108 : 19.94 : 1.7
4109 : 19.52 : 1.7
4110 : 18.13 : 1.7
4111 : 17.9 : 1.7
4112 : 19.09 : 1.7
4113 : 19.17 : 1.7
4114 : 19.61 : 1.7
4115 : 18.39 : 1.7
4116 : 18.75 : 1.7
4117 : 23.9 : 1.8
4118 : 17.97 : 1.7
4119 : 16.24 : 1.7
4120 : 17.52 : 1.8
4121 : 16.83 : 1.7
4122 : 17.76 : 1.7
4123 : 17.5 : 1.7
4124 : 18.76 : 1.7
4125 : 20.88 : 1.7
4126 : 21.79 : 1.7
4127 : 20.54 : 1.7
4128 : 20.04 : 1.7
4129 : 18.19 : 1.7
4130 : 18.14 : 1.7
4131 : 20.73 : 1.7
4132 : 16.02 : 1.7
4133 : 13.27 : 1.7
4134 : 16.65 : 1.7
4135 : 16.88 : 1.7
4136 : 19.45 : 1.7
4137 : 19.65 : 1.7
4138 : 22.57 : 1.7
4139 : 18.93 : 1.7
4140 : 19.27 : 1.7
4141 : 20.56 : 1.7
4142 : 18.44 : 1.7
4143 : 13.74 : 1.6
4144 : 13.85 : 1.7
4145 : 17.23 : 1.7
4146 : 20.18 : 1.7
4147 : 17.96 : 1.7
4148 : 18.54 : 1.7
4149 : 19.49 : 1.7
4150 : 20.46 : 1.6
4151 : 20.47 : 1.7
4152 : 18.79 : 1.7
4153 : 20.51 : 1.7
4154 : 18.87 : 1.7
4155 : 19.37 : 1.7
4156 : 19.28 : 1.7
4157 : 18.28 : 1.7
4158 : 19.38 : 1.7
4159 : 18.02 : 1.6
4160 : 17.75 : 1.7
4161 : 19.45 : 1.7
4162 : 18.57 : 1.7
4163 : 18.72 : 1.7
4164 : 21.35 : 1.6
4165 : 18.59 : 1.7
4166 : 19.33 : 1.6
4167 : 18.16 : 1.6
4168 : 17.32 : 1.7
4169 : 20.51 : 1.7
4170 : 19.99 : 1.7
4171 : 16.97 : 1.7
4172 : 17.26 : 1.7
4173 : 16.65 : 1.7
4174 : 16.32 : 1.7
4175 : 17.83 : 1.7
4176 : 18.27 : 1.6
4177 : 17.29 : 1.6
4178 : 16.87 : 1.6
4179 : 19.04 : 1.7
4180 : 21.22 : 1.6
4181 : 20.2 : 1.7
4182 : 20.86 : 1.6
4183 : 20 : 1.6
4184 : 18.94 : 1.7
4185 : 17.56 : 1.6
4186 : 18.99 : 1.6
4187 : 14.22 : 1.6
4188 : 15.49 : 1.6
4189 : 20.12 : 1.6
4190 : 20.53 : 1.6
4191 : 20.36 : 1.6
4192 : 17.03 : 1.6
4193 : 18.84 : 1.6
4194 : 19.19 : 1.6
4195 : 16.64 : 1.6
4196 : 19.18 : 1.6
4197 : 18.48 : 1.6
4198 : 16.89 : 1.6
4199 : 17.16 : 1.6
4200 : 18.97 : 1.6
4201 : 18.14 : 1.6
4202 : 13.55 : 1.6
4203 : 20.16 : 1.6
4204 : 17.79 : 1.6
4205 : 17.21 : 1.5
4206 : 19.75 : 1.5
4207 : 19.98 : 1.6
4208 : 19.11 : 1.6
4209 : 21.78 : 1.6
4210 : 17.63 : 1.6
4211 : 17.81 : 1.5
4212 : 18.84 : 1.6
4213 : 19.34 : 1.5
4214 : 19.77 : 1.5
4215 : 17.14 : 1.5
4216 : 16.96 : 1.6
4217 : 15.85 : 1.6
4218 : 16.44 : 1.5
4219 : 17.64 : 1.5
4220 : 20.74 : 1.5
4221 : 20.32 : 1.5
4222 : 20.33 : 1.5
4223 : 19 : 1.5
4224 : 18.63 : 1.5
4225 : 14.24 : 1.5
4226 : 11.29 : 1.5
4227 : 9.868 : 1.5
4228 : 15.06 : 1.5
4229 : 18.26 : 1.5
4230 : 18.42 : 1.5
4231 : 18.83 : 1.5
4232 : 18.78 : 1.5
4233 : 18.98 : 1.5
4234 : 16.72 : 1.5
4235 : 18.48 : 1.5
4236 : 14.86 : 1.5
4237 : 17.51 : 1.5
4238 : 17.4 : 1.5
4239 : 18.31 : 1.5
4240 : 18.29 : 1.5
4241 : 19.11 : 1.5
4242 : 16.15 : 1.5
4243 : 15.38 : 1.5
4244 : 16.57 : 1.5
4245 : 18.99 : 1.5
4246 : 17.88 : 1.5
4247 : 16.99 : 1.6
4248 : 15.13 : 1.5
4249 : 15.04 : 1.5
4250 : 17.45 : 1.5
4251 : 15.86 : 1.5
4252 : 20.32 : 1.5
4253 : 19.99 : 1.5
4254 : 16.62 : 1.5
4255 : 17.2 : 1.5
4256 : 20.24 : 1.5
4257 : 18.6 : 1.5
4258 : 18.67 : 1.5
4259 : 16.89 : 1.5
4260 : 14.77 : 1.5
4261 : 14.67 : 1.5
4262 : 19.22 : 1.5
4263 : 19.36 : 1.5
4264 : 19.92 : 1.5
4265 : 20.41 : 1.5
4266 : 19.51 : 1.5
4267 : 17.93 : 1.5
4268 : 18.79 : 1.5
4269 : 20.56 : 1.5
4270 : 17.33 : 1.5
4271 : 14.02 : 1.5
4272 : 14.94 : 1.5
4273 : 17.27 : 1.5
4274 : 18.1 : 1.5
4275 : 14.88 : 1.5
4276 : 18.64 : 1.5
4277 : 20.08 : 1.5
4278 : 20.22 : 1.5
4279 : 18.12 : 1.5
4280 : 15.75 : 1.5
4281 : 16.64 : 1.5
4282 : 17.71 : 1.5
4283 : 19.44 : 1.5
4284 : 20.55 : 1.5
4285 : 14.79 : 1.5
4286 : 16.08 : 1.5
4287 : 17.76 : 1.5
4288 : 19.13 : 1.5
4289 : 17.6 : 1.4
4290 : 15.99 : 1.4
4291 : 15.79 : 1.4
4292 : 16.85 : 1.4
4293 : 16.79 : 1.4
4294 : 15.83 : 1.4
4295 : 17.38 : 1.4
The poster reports 0.02 mag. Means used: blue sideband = 19.2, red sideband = 17.8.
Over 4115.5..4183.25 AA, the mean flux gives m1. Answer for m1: 18.7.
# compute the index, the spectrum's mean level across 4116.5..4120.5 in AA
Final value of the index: 18.9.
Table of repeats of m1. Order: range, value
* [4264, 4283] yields 17.9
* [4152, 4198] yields 18.6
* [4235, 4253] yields 17.2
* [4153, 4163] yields 18.9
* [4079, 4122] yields 18.9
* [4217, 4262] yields 17.3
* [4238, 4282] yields 17.7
